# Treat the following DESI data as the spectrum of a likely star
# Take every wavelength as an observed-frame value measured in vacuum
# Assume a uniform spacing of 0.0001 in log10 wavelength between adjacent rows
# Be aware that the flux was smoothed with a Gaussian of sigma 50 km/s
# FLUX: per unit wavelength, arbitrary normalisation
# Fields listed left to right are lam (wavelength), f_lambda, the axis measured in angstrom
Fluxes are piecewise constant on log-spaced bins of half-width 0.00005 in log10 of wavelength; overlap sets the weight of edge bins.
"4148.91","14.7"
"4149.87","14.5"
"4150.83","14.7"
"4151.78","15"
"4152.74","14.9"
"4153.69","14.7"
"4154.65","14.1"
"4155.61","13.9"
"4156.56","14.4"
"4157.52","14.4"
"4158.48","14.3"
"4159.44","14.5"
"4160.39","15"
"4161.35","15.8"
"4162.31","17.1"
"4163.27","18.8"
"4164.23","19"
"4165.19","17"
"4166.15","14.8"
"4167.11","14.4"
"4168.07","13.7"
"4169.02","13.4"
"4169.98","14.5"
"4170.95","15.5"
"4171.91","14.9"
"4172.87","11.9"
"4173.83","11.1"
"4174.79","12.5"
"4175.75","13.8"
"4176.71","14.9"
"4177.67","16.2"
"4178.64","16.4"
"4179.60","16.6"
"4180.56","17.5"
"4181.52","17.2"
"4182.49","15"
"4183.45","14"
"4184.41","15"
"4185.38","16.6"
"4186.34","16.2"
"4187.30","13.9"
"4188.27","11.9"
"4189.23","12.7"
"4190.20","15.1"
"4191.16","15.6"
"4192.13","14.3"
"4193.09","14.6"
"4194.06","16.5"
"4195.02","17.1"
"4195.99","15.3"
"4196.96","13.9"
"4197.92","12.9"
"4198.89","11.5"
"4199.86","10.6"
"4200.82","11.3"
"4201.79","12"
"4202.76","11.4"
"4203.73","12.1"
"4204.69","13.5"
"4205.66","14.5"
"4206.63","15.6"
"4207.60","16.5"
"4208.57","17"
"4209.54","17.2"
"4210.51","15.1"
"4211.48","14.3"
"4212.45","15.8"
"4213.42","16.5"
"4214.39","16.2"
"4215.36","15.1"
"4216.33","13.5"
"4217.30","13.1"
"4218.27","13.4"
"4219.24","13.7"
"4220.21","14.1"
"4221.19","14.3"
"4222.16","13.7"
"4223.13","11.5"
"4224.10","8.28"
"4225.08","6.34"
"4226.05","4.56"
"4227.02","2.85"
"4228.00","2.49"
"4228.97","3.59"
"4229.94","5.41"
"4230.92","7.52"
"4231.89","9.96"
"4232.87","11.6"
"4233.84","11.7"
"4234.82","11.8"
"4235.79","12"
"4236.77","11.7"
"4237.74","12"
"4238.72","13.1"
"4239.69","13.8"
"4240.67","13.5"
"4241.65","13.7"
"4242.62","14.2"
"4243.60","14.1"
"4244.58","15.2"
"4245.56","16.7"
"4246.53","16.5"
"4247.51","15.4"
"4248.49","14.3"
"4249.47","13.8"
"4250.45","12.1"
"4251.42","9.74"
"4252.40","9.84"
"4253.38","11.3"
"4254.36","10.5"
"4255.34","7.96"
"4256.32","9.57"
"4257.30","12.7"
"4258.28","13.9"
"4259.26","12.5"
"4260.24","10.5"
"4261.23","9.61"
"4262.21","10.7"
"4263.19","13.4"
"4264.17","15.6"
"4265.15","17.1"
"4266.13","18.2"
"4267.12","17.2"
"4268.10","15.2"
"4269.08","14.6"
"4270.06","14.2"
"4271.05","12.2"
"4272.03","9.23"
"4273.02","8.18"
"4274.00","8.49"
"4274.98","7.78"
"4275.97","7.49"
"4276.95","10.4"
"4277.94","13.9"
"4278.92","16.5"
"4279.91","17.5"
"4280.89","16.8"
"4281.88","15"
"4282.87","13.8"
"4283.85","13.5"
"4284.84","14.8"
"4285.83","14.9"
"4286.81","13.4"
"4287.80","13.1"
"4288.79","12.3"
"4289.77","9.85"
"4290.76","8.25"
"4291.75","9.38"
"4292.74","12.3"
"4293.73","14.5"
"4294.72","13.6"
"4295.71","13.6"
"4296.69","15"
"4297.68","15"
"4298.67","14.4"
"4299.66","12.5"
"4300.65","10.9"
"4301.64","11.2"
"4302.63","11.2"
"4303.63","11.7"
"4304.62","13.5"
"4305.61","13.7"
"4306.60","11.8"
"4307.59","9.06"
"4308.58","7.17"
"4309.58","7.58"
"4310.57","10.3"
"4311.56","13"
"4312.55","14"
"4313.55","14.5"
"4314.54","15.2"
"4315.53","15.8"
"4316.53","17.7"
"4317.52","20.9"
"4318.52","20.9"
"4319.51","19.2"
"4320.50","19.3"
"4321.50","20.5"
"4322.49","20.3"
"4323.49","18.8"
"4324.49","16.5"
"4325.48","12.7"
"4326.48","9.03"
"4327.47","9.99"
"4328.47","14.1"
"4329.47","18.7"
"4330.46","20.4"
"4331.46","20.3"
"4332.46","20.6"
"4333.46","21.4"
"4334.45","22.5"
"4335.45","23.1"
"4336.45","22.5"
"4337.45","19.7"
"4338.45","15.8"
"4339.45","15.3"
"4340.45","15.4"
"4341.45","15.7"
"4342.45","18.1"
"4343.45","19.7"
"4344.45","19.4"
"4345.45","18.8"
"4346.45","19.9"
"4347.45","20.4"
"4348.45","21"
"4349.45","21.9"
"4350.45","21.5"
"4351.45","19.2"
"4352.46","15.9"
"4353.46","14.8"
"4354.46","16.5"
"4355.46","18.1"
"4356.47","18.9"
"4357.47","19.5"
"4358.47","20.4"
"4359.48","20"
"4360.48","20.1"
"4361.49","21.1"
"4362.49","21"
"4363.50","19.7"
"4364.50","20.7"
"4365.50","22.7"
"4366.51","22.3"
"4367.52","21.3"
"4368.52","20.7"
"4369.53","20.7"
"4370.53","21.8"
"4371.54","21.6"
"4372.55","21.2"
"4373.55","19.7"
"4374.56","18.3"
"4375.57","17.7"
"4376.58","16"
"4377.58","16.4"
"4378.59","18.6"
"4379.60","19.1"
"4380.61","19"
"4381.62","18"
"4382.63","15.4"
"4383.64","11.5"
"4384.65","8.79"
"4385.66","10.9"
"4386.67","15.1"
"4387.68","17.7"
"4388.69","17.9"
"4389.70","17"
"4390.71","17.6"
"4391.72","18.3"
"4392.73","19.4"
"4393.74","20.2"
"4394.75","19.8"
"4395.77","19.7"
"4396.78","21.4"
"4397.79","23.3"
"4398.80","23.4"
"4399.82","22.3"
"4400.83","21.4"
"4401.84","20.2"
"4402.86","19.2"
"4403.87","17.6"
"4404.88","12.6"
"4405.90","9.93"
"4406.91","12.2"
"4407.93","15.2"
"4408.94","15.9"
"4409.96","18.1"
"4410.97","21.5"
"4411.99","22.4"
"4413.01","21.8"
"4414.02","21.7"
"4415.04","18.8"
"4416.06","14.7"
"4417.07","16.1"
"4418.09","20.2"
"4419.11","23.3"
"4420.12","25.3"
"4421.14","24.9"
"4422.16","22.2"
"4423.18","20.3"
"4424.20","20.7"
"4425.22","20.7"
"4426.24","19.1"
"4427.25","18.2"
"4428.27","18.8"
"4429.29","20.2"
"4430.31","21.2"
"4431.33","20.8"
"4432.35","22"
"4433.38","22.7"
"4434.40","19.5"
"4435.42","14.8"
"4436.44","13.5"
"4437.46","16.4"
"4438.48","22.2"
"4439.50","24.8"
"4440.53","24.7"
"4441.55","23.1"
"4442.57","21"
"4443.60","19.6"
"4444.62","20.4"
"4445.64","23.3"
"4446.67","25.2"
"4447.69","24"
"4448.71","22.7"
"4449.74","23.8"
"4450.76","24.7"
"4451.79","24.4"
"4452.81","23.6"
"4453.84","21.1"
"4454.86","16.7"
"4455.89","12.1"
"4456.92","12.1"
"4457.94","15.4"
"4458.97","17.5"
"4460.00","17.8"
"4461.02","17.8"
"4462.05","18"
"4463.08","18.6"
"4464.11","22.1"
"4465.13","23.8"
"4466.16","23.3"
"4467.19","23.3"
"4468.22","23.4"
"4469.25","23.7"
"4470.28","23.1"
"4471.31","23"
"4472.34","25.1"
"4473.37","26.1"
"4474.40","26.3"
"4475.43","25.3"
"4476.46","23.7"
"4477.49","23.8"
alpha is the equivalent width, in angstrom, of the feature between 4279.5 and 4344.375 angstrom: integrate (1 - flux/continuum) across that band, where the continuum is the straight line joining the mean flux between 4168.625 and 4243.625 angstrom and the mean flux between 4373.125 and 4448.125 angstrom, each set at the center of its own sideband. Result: 4.5 angstrom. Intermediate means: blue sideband 13.1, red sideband 19.1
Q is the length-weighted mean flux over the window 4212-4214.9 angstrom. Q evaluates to 16.2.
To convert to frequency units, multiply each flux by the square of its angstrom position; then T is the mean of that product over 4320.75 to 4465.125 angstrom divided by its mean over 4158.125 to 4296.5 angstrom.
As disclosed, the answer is 1.57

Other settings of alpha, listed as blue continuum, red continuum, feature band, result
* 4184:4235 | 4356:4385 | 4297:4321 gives 4.2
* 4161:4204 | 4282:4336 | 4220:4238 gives 6.8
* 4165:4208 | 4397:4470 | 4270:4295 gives 6.4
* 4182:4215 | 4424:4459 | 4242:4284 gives 8.0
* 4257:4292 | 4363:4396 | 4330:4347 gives -3.3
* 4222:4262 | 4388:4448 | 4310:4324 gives -2.2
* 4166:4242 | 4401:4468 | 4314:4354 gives -3.3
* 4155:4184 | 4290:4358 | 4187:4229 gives 6.5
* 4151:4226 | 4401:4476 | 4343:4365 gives -1.4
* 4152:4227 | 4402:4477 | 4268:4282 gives 3.4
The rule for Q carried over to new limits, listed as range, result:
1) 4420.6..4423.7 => 22.4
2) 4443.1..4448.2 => 22.5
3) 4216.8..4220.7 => 13.6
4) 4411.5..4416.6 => 19.9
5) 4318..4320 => 20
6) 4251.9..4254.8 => 10.5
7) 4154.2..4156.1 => 14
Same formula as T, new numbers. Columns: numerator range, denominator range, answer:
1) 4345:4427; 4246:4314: 1.60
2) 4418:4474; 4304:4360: 1.29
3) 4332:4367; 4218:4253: 1.82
